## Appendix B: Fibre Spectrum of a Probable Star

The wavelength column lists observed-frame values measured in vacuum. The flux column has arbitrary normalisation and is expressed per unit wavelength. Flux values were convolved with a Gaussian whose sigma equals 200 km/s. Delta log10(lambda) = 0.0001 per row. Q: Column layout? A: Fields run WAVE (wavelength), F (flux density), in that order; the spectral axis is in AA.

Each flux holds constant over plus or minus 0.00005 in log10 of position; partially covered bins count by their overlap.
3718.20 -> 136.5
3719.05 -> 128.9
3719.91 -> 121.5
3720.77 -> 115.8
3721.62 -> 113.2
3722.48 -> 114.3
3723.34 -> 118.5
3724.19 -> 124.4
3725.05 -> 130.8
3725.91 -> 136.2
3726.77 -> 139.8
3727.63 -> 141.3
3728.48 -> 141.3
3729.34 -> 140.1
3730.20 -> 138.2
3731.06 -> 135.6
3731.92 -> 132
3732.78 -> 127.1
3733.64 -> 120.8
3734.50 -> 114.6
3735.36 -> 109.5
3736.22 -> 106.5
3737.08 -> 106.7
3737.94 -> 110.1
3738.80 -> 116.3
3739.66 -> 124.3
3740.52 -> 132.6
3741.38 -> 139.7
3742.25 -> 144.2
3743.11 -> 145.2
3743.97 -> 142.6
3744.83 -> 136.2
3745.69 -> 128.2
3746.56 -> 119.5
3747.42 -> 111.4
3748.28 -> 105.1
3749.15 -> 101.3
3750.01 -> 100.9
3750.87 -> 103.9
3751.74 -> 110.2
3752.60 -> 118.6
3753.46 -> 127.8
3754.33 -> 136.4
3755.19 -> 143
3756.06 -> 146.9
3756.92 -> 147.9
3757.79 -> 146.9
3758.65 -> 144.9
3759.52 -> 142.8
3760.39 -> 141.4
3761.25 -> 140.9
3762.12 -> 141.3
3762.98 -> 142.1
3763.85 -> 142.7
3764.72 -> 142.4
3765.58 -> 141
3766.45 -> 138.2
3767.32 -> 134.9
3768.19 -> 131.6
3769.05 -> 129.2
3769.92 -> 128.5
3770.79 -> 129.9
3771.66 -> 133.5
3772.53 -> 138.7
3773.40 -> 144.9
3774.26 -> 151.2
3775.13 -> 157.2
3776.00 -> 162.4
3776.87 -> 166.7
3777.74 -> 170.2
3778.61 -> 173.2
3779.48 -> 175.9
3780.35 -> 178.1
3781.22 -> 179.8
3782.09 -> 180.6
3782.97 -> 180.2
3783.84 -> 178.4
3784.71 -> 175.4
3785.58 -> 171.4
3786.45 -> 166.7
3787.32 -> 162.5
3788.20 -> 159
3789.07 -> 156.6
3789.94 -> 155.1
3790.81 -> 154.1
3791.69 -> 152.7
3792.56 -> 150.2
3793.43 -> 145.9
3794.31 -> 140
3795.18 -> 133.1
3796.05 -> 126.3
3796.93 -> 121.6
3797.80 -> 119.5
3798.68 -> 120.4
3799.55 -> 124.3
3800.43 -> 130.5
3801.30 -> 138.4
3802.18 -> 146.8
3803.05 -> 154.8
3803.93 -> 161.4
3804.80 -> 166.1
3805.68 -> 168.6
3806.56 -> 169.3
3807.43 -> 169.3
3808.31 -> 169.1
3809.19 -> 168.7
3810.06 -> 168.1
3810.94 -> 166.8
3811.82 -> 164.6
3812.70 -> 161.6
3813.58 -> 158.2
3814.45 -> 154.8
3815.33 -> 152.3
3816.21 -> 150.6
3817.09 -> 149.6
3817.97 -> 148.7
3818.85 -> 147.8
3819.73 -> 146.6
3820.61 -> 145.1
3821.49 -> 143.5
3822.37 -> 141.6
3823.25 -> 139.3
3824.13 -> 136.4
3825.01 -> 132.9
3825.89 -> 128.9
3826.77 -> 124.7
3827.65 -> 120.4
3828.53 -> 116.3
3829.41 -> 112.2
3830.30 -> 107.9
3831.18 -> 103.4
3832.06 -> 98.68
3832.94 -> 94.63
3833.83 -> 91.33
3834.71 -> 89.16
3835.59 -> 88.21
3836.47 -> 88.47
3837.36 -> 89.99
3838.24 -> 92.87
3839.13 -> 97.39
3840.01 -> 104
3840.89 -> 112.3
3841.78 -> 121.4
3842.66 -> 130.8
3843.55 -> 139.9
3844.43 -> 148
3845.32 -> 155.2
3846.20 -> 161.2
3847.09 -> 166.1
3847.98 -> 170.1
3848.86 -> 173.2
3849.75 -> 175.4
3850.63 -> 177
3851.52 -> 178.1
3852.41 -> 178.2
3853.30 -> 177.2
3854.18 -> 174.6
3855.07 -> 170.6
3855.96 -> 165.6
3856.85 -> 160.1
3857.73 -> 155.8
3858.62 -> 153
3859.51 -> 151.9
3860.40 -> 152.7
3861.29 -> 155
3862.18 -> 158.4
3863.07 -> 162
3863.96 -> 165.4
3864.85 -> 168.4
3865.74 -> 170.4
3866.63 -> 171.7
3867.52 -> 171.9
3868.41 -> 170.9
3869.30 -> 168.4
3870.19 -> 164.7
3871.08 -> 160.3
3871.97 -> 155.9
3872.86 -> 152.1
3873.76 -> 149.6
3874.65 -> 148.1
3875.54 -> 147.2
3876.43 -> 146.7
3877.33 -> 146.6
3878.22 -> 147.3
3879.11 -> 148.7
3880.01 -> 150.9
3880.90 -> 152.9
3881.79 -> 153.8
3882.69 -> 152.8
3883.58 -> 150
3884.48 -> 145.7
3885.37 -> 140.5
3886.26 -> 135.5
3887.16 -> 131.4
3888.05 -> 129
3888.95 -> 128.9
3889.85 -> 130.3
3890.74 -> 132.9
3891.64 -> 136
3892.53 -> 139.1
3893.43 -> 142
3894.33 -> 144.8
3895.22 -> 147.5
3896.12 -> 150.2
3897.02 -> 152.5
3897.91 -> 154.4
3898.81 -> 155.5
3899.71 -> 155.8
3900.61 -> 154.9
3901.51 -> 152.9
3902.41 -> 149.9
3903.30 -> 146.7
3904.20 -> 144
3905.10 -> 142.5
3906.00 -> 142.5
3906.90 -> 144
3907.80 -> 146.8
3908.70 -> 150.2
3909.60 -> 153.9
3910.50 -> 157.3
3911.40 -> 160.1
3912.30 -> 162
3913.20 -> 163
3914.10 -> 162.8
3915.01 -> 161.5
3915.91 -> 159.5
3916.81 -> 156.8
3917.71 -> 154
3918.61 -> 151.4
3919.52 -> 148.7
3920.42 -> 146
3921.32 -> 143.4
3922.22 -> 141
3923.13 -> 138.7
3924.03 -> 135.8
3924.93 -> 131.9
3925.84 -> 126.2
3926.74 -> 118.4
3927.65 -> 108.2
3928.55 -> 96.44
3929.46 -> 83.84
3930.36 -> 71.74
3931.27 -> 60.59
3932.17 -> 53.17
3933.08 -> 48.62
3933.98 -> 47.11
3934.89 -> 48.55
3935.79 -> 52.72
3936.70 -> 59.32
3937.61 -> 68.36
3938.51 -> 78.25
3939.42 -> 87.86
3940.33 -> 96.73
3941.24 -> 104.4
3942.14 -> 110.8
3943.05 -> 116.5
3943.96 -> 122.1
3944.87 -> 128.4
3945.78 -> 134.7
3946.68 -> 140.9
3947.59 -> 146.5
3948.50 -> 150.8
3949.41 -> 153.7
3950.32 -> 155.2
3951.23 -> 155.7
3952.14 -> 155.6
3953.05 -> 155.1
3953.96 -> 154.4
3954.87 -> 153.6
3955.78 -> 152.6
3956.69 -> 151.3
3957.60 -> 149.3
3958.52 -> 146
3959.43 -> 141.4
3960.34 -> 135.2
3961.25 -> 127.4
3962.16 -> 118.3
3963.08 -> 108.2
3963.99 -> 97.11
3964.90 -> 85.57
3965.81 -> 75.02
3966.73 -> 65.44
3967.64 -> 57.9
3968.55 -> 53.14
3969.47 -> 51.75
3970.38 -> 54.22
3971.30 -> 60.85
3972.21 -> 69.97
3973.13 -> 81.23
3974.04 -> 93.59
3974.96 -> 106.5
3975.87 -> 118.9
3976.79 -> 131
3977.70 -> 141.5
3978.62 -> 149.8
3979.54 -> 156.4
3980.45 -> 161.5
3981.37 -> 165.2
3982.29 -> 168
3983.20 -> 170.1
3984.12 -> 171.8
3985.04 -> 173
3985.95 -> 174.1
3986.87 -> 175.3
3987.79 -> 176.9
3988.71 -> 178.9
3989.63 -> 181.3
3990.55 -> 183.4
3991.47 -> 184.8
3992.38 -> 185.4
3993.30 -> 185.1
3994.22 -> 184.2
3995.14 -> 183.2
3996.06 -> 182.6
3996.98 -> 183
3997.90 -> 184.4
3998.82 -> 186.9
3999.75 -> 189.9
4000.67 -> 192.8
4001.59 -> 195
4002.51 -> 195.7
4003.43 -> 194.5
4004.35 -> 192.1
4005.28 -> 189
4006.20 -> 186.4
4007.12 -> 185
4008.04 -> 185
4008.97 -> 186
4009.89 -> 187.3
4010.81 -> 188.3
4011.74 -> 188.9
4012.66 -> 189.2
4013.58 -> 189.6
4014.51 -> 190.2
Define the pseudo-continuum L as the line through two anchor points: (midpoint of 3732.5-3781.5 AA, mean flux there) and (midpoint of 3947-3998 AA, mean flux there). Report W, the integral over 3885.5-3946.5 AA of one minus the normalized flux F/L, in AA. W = 5.1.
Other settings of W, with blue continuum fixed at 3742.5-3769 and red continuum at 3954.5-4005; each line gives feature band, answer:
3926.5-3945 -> 7.7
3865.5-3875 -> -1.6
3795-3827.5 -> -2.9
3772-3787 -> -3.8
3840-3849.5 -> -0.6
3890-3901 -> -0.5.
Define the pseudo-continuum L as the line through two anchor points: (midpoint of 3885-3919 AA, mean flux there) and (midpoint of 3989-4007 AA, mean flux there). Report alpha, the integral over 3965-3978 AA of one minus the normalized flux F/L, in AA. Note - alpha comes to 6.95 AA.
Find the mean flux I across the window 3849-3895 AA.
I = 155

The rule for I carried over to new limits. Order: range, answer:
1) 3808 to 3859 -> 140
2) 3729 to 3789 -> 140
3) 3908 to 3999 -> 130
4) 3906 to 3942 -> 118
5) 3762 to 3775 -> 138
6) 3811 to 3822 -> 152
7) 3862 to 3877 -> 161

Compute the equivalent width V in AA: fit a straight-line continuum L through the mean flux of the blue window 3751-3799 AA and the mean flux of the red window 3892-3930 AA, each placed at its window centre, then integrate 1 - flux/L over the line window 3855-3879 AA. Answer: -2.2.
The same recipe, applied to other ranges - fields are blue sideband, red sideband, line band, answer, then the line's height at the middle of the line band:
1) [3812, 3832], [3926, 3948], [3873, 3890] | -4.63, 113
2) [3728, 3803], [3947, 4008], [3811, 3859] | 1.30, 142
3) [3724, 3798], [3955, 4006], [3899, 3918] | -1.31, 143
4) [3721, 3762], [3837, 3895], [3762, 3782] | -2.50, 133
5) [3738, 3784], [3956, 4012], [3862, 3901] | -1.47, 145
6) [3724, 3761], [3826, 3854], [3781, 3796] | -3.67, 129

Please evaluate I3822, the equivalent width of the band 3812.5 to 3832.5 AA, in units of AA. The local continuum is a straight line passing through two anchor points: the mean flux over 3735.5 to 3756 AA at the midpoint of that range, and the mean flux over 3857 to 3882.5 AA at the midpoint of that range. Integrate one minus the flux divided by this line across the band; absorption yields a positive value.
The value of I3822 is 1.2 AA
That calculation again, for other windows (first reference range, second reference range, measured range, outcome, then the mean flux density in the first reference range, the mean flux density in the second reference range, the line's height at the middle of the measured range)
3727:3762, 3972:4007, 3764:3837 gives -4.0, 128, 167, 137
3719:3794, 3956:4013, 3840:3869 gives -3.2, 139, 150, 144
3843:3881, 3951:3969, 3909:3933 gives 1.1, 161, 122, 137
